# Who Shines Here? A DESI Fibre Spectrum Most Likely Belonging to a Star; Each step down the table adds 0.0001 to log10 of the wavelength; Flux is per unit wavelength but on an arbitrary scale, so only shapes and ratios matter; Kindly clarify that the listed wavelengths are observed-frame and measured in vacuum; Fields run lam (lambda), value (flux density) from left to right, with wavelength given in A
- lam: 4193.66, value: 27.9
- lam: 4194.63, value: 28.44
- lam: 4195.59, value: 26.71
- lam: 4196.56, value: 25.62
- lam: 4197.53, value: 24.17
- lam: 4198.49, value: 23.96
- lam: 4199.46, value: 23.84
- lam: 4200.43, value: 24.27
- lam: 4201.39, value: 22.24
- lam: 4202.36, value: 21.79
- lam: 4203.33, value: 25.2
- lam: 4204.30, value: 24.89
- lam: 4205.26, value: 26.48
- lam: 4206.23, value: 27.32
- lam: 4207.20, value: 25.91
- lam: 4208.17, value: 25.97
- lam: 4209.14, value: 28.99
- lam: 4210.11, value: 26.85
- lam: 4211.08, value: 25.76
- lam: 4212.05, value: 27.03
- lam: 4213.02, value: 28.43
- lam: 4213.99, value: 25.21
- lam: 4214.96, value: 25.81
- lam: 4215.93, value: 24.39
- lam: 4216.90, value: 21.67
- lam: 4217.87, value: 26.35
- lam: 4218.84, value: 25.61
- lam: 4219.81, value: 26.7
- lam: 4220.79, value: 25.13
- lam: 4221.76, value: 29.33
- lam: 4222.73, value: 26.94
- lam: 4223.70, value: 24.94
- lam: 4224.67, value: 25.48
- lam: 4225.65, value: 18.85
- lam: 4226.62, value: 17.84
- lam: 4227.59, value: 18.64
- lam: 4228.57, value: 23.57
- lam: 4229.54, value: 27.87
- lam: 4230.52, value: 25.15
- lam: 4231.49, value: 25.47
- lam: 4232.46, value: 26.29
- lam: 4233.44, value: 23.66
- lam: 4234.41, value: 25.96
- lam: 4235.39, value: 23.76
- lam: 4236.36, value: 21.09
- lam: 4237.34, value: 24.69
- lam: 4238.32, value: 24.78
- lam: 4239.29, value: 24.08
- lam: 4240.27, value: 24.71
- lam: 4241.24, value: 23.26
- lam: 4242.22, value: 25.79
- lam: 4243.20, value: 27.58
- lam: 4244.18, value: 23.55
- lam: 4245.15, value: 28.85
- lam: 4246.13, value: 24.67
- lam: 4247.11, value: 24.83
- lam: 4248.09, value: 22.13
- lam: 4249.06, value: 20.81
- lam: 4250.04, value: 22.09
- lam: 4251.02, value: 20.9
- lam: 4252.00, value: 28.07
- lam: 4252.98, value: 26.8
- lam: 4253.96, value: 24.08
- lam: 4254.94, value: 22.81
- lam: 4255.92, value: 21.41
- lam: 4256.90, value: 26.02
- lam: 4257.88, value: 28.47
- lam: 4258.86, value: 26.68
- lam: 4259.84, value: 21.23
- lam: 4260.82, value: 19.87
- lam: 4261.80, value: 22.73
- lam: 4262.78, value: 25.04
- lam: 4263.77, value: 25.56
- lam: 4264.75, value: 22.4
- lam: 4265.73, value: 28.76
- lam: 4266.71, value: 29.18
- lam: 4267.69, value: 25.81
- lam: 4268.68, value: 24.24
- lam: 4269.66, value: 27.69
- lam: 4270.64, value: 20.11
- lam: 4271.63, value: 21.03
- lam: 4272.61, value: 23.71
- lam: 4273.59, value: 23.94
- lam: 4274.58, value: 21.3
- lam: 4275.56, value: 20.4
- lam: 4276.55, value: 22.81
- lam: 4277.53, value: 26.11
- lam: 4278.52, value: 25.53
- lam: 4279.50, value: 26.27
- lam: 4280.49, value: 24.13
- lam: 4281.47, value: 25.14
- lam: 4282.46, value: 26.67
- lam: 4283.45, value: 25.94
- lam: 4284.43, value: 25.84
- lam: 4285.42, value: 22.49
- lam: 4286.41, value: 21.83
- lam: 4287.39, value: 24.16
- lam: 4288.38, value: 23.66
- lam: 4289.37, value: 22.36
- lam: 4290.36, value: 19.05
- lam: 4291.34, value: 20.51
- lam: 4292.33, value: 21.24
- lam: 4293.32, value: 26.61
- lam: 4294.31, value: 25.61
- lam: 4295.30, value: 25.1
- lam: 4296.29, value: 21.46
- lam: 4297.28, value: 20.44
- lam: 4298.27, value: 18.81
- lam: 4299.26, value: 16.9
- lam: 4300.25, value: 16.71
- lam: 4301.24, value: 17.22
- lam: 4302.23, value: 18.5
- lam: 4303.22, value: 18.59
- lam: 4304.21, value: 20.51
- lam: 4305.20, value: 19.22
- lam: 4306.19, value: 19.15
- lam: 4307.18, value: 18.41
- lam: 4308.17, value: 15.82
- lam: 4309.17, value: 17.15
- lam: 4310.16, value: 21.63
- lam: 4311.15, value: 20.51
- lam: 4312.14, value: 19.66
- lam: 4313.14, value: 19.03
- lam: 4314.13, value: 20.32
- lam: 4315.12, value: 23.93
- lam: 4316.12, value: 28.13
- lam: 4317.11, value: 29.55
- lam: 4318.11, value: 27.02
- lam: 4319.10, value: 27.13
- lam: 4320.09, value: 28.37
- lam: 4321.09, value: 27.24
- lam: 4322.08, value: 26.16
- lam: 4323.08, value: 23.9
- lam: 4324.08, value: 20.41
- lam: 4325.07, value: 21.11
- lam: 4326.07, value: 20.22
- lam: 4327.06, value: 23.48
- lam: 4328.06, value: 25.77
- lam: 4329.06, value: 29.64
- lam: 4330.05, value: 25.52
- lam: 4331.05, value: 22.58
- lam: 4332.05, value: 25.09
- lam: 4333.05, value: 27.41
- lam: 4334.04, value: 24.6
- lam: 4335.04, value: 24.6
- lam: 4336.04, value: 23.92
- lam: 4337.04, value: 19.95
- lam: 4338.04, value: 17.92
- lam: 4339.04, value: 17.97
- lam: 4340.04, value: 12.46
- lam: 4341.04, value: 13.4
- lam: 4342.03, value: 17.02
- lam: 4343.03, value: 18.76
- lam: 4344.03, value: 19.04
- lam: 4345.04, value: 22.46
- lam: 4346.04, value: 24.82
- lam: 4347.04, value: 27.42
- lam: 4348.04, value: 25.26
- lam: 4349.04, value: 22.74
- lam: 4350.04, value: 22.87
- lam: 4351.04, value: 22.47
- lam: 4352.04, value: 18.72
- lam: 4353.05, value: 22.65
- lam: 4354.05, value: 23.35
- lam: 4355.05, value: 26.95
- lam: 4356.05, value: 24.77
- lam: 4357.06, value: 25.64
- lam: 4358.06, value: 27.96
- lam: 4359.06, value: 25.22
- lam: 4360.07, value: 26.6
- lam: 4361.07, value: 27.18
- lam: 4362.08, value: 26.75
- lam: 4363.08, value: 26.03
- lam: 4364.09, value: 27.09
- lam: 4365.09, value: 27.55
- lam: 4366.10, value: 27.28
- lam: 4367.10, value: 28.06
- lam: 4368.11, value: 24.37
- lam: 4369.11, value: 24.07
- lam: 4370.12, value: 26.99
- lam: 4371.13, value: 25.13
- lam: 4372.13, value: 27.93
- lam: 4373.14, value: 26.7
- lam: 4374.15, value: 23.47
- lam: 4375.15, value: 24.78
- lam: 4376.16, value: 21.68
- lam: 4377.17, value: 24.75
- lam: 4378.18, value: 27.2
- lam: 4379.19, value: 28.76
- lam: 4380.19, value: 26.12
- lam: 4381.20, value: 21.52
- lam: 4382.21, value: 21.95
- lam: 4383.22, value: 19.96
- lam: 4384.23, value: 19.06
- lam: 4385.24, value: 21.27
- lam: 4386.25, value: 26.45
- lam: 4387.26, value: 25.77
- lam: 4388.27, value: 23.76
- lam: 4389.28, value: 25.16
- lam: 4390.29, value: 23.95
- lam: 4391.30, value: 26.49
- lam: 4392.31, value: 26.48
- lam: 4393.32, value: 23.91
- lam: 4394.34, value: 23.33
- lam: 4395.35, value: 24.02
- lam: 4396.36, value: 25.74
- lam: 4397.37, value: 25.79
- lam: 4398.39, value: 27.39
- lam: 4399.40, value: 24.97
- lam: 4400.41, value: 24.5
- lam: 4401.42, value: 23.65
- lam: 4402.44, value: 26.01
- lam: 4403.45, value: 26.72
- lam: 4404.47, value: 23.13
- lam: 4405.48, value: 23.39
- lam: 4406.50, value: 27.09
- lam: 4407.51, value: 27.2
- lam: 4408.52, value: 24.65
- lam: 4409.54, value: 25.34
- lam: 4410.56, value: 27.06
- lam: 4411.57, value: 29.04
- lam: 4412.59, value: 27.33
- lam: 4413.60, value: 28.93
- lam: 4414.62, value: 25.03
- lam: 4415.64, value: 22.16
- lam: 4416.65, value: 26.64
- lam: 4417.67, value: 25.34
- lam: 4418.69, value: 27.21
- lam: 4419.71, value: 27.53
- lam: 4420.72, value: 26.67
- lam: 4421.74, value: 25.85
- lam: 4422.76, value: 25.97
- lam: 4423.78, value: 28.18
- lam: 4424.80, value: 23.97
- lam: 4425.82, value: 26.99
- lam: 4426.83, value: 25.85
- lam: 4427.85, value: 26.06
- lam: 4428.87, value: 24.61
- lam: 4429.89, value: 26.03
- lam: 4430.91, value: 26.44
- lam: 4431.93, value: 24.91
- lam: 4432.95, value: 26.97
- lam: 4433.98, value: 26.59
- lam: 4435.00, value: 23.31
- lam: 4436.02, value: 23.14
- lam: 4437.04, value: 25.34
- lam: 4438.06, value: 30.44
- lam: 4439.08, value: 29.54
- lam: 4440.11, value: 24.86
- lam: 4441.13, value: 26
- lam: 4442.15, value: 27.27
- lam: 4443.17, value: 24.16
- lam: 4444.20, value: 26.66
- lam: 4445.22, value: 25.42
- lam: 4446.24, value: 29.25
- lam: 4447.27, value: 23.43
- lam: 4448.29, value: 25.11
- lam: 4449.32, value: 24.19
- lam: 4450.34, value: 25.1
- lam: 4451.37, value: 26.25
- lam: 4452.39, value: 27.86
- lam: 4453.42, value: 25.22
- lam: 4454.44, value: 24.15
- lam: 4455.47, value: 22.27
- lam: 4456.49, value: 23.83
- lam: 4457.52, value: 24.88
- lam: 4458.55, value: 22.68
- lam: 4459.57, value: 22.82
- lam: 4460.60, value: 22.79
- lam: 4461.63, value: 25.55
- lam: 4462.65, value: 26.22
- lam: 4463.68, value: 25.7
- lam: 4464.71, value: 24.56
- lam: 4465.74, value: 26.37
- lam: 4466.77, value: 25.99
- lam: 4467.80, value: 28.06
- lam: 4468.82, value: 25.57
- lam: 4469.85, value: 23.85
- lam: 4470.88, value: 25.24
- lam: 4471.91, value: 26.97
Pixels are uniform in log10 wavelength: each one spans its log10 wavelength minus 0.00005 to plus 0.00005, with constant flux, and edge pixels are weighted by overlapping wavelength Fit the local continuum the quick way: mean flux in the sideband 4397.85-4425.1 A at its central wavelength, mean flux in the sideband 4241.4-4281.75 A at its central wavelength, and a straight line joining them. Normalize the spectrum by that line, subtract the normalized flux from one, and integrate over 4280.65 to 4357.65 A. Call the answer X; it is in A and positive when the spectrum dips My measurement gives 8.1 A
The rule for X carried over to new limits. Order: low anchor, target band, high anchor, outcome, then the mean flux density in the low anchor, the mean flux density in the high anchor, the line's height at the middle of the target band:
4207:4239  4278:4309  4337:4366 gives 2.8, 25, 22.9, 23.8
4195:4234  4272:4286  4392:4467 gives 0.5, 25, 25.6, 25.2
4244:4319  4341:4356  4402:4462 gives 1.2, 23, 25.7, 24.2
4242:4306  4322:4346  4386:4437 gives 2.5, 23.3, 25.6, 24.3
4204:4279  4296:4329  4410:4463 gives 4.4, 24.6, 25.7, 25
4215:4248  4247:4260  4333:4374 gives 0.2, 24.6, 23.7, 24.4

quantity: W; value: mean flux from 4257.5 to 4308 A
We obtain 22.8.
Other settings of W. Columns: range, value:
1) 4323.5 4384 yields 23.8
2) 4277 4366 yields 22.9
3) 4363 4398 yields 24.9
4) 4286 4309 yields 20.5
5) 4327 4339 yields 24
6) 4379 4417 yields 25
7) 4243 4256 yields 24.2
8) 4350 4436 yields 25.3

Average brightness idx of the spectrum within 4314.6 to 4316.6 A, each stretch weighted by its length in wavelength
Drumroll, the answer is 25.9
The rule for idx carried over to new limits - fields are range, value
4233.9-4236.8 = 23.7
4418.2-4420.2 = 27.3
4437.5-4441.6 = 27.7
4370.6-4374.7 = 25.8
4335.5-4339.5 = 20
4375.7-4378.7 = 24.6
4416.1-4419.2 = 26.3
